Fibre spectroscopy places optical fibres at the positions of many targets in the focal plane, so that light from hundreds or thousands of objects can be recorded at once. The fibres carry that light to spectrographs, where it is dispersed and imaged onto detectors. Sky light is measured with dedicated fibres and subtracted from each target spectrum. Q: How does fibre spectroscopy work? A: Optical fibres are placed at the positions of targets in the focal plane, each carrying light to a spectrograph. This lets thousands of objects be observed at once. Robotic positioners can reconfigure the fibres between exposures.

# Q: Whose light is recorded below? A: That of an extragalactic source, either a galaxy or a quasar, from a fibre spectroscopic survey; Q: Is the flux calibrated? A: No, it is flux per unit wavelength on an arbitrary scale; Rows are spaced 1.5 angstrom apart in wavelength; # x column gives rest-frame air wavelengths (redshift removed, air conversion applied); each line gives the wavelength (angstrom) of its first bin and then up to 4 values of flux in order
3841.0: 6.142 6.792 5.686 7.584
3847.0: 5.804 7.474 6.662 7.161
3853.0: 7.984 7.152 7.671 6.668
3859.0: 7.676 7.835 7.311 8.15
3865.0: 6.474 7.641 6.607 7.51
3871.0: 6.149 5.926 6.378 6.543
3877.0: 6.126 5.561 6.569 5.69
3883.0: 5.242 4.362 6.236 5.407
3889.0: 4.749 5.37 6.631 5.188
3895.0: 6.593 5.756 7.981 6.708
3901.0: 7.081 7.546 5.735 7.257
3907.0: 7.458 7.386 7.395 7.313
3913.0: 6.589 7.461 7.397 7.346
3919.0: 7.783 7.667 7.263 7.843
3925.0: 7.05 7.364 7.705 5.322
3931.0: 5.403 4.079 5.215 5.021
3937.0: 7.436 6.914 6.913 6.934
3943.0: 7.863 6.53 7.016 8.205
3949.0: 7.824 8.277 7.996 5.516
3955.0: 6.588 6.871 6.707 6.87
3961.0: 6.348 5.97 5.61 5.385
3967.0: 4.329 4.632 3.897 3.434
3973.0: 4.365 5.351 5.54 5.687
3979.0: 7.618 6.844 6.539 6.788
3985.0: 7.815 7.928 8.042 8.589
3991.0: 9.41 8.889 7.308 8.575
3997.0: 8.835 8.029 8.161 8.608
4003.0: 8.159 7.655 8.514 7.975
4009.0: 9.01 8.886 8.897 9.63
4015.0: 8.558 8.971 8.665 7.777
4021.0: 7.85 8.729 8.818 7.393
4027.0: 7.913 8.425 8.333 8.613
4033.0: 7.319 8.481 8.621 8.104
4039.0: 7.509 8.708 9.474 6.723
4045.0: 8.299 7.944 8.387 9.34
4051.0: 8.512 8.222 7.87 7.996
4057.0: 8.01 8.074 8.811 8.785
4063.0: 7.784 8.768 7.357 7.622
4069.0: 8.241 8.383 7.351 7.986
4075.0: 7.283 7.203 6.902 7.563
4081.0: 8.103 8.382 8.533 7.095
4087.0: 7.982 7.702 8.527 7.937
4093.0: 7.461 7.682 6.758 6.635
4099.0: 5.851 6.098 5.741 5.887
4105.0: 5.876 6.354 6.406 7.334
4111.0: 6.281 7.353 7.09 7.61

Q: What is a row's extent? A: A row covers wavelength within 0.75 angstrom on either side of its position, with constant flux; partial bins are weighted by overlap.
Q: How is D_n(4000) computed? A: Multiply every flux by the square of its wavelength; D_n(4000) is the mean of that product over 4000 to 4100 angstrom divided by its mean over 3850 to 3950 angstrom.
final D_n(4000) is 1.3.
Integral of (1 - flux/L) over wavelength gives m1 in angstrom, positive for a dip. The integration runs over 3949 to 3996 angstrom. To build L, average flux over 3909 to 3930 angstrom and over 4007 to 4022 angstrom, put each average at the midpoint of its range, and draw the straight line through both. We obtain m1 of 8.5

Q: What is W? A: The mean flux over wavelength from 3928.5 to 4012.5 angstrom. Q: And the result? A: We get 6.91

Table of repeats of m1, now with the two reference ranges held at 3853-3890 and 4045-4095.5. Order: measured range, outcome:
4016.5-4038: -1.6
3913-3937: 0.8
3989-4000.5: -1.6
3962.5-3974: 4.1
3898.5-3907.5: -0.3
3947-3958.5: -0.2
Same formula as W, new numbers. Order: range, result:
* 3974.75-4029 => 8.06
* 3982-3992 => 8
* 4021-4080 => 8.1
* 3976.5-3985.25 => 6.79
